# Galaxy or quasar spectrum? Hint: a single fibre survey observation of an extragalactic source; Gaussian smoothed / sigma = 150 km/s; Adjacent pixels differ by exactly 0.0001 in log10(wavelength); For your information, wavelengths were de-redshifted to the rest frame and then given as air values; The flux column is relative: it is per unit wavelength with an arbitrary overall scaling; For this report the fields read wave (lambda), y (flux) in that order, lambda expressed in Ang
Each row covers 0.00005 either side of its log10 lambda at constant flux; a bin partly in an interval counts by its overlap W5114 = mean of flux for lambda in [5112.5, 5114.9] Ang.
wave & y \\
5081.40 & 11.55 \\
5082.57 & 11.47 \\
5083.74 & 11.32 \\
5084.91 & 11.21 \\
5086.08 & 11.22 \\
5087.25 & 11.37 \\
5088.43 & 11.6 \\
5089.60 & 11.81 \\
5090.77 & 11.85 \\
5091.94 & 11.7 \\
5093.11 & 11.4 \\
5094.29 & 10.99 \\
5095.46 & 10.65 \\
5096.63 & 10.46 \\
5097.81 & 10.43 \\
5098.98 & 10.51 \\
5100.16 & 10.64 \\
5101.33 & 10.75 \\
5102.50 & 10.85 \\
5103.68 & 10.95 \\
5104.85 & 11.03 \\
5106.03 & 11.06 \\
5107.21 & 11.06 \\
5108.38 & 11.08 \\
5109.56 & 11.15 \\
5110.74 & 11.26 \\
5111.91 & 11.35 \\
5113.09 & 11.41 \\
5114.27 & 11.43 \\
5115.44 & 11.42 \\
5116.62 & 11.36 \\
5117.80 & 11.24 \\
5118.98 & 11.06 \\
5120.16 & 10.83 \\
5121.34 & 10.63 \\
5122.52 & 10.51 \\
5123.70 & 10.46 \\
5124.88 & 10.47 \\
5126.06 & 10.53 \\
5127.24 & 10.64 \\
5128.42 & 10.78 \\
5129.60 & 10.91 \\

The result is 11.4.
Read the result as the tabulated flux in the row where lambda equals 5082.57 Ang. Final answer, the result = 11.47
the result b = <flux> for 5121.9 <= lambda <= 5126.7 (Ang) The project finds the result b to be 10.5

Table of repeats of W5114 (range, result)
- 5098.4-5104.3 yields 10.7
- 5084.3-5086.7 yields 11.2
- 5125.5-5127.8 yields 10.6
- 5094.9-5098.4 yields 10.5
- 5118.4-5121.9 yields 10.8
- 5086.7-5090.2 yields 11.6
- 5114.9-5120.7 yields 11.2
